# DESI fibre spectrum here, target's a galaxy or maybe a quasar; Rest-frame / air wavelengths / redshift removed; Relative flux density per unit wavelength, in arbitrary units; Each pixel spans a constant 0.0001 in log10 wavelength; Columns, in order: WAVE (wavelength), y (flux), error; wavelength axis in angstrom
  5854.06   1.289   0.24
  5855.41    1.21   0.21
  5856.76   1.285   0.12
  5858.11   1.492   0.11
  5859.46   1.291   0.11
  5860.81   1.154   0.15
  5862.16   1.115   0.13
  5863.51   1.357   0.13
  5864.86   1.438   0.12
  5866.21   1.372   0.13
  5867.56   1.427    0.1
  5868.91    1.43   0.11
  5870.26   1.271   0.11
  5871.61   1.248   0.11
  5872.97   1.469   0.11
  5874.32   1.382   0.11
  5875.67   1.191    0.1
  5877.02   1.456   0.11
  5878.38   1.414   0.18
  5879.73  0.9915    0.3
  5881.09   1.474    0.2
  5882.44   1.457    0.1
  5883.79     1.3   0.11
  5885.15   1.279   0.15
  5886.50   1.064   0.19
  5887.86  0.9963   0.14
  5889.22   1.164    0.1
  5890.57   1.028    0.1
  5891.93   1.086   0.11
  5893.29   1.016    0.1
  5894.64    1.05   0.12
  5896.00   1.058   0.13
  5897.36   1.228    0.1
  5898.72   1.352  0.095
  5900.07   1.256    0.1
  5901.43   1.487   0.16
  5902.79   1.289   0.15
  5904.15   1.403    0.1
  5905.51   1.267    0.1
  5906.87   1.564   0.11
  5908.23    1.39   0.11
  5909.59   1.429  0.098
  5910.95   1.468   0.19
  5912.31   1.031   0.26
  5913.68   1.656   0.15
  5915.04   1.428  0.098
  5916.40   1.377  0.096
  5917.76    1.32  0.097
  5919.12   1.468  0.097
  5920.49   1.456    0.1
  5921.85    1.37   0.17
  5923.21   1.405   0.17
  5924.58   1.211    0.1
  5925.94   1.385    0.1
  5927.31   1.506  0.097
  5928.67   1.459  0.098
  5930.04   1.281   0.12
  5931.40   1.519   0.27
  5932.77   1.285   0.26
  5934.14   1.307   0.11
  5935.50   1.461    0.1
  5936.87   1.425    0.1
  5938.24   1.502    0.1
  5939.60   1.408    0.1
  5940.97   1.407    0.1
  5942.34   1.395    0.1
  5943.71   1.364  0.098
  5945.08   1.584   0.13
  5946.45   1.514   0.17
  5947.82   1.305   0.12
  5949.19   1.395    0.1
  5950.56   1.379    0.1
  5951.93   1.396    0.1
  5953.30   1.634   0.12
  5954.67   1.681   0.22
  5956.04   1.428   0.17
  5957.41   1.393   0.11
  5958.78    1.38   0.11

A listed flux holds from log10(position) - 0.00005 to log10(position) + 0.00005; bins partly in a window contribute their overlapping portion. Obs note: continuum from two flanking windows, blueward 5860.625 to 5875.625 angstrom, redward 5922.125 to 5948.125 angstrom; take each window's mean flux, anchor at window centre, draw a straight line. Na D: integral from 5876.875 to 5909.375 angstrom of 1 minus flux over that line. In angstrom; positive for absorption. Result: 2.60 angstrom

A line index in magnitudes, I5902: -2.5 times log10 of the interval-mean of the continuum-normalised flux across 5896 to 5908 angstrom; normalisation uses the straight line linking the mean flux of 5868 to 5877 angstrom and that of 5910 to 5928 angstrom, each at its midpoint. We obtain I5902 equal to 0.027 mag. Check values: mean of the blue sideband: 1.34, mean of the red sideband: 1.39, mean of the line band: 1.34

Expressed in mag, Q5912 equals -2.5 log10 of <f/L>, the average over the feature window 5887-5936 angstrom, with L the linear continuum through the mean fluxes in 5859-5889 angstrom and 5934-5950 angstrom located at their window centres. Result 0.042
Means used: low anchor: 1.3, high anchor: 1.43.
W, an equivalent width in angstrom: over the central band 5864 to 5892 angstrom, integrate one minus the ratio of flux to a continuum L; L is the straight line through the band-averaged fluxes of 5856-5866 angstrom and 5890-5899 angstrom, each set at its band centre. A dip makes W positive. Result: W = -1.9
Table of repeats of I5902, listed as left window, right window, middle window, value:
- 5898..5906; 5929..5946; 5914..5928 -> -0.01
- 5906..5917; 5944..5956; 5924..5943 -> 0.04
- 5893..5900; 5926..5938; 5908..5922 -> -0.09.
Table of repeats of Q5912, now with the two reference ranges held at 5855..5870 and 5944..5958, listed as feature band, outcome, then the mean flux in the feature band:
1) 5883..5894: 0.216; 1.12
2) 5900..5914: 0.011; 1.38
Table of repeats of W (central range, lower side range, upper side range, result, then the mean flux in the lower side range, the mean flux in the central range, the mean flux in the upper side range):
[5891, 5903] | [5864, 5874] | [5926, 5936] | 1.67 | 1.38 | 1.2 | 1.4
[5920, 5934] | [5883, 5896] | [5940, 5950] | -0.68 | 1.11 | 1.38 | 1.42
